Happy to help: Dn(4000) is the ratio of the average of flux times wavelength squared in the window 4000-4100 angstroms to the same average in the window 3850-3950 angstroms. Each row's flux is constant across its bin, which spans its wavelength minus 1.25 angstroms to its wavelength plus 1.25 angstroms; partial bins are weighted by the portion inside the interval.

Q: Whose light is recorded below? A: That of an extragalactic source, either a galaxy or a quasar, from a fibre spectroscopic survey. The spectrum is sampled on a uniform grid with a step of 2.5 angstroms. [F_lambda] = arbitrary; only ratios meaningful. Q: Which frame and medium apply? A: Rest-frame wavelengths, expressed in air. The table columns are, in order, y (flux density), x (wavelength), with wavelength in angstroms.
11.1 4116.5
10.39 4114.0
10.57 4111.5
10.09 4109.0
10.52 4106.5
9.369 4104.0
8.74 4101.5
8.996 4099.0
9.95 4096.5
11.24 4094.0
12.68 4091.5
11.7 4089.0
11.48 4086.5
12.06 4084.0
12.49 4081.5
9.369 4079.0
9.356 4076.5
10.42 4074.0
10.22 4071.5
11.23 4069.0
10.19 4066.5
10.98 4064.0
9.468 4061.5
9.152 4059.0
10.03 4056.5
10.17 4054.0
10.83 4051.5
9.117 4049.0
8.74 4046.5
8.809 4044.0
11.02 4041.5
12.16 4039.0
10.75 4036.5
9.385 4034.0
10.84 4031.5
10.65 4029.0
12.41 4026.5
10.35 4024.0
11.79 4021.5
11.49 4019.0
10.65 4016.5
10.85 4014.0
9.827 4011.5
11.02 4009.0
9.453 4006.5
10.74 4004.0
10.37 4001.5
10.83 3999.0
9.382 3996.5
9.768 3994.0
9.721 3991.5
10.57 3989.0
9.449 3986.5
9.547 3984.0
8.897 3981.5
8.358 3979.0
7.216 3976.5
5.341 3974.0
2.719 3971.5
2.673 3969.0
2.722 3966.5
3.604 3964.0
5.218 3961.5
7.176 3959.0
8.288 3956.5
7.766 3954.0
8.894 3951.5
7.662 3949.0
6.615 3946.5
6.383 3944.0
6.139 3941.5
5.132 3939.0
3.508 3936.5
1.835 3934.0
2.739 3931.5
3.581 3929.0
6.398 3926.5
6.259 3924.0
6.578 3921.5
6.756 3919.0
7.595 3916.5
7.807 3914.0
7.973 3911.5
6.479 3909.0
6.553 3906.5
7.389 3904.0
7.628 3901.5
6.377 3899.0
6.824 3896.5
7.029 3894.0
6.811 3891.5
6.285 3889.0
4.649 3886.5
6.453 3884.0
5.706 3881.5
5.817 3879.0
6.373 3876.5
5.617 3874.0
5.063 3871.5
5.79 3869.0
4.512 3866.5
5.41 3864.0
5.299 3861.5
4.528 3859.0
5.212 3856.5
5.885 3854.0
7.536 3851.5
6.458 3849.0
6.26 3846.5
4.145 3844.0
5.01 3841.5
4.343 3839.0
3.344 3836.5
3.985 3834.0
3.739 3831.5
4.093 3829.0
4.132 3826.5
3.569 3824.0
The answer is 1.91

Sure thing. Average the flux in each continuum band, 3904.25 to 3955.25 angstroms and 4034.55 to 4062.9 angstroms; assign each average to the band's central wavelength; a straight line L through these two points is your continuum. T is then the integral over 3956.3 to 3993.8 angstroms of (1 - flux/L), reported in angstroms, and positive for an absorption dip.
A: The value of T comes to 4.4 angstroms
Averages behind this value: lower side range 6.16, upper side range 10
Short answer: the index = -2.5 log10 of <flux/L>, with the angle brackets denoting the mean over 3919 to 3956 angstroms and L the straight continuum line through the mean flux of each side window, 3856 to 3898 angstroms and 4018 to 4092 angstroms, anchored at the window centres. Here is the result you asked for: 0.275 mag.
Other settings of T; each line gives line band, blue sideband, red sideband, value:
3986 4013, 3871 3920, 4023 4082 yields -3.21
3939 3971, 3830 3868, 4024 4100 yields 7.22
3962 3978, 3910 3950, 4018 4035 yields 7.68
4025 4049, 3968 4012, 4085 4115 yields -2.57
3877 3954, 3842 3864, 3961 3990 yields -2.95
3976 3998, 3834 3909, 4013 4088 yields -1.07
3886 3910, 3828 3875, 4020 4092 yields -1.28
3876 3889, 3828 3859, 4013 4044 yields 0.88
